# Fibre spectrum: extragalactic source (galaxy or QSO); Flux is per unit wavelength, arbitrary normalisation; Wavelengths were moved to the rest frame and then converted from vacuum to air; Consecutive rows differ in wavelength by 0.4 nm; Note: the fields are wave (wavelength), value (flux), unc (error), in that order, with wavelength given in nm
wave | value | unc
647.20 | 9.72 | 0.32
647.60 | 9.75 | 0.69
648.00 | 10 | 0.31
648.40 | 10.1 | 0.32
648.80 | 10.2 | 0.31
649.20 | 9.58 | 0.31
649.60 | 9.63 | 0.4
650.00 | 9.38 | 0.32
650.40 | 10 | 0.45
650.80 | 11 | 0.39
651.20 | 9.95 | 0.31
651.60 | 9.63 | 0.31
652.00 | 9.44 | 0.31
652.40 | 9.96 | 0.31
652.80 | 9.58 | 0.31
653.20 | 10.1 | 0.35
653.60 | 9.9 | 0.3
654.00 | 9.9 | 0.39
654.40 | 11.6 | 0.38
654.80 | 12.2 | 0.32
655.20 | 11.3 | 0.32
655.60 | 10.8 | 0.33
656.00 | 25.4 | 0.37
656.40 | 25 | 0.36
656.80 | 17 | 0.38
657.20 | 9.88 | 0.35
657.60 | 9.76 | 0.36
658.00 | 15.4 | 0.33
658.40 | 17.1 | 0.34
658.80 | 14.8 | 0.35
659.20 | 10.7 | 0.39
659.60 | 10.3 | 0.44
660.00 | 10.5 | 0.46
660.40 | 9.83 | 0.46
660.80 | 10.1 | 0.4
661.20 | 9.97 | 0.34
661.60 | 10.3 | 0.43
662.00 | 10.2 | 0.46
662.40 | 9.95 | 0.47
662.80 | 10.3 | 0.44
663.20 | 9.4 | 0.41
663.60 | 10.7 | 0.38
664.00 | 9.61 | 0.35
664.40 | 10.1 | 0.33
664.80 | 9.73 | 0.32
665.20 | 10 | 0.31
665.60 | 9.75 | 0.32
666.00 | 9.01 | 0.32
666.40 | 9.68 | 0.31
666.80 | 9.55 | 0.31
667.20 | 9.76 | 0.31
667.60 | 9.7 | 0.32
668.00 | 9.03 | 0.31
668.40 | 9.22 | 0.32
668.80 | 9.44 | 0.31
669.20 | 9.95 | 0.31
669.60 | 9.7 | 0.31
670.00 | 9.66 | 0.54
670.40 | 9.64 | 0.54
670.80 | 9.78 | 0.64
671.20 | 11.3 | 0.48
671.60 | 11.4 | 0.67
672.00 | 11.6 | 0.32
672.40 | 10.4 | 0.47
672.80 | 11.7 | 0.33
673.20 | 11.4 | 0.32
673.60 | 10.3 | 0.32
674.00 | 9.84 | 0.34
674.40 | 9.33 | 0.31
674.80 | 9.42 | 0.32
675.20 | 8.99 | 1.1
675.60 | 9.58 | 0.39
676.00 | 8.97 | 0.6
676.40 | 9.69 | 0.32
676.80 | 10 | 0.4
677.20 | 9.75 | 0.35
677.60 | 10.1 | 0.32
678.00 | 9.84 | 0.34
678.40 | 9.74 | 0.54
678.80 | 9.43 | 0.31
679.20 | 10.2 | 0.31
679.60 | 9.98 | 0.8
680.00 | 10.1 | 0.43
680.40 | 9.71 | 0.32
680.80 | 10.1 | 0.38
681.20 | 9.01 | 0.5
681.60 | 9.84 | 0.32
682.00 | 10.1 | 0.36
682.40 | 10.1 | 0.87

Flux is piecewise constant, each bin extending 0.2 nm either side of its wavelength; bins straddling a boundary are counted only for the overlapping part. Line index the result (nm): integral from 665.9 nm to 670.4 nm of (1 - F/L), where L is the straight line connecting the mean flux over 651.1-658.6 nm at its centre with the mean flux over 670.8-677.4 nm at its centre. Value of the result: 0.61 nm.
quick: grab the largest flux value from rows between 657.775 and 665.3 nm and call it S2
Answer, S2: 17.1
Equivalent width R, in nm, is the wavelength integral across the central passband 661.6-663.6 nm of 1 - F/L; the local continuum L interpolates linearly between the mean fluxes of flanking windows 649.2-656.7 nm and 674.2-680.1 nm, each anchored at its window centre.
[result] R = 0.17 nm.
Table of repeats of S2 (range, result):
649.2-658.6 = 25.4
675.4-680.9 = 10.2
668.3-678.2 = 11.7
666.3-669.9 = 9.95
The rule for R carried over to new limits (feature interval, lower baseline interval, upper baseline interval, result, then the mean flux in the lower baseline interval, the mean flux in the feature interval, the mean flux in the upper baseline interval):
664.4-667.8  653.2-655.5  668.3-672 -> 0.21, 10.9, 9.67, 10.1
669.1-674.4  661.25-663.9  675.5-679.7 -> -0.32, 10.1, 10.5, 9.75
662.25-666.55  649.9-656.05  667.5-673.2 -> 0.26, 10.9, 9.84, 10.2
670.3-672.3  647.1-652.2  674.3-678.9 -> -0.24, 9.88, 10.8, 9.58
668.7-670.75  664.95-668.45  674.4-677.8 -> -0.03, 9.54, 9.7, 9.55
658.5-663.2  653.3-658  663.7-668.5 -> 0.42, 13.9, 10.7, 9.63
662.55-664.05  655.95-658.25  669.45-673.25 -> 0.42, 16.5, 10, 10.6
